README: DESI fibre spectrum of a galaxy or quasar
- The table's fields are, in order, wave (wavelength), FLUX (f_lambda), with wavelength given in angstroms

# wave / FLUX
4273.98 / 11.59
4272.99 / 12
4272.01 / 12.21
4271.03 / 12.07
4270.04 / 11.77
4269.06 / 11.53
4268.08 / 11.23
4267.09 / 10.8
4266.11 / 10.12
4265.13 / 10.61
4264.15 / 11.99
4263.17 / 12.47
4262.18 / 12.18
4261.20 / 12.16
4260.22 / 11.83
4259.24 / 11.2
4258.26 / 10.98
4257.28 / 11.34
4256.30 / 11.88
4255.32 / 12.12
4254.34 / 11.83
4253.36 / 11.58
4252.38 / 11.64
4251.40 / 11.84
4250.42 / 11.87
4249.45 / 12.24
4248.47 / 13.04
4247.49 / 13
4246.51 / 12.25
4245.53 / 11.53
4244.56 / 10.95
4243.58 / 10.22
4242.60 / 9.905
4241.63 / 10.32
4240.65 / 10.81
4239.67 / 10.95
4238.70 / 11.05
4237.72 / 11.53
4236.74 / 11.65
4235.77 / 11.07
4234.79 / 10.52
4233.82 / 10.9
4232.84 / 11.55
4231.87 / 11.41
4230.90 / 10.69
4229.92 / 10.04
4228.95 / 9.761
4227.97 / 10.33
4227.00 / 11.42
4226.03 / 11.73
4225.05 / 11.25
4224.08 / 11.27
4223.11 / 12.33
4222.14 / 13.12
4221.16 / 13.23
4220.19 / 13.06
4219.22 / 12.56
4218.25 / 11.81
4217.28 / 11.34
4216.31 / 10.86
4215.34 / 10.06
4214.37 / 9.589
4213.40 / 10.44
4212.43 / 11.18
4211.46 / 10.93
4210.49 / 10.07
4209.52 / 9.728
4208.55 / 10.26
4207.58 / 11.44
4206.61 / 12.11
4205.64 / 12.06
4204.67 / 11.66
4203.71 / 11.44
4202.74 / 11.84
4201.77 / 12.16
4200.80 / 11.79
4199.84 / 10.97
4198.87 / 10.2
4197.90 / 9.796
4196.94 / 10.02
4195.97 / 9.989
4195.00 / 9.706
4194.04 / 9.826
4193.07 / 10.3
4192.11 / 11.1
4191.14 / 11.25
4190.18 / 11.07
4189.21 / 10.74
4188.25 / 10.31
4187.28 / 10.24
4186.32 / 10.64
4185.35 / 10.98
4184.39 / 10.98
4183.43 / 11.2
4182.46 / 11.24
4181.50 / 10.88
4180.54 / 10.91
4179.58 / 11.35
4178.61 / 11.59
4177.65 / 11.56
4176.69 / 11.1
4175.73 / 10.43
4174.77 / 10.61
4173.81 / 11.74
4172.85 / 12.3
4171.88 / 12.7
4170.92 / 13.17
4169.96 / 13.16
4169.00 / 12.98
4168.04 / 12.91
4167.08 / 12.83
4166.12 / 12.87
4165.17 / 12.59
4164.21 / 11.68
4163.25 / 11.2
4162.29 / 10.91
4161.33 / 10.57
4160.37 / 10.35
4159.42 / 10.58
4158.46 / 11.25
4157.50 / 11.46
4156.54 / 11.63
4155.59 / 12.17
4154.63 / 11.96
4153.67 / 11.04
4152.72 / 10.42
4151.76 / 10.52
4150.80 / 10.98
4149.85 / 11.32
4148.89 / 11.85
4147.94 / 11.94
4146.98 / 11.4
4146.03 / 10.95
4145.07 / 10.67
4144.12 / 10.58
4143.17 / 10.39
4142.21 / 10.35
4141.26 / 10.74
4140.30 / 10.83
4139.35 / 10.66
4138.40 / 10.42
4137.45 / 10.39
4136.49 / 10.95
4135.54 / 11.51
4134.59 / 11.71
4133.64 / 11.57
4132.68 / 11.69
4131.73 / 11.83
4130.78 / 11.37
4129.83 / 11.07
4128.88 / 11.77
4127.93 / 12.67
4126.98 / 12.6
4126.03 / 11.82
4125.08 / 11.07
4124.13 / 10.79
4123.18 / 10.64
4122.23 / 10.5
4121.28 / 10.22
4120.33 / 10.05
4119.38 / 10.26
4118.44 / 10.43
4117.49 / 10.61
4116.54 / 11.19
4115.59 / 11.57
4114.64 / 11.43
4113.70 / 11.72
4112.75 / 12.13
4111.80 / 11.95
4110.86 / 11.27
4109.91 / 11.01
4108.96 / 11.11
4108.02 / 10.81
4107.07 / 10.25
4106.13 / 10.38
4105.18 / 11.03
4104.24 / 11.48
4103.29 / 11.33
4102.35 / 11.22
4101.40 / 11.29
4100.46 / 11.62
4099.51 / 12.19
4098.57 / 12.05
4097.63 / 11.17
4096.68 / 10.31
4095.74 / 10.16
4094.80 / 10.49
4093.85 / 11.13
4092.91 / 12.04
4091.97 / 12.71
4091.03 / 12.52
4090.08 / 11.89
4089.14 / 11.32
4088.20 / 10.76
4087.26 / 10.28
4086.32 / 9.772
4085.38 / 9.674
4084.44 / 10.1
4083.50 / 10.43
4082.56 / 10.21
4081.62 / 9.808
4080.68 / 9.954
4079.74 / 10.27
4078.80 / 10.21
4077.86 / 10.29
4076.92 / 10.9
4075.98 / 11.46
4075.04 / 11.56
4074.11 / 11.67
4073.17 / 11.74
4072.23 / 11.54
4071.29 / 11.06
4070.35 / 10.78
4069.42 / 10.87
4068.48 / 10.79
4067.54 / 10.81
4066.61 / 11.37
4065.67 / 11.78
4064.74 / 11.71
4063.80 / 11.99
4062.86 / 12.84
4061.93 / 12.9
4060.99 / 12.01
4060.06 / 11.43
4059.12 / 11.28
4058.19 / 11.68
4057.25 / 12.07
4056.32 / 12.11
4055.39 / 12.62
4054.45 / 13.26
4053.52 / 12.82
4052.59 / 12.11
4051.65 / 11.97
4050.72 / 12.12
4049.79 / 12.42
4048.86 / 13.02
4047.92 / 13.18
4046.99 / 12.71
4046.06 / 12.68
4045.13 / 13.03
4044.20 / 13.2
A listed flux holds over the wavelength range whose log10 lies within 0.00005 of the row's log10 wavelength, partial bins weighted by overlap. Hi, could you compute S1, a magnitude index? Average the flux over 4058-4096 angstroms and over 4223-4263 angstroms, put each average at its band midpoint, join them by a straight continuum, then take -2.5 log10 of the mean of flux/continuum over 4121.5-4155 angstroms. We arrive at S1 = 0.01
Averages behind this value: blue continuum 11.1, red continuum 11.4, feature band 11.2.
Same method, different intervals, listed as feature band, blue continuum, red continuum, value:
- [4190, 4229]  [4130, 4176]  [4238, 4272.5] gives 0.04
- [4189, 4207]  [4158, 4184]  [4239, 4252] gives 0.06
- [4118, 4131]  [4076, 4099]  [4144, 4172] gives 0.01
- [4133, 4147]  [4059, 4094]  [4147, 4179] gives 0.06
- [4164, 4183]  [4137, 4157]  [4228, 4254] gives -0.08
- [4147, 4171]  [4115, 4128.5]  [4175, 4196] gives -0.07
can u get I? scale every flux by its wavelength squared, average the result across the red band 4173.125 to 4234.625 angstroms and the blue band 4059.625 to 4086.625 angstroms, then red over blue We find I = 1.1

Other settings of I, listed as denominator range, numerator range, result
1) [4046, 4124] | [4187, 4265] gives 1.06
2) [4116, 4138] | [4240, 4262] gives 1.10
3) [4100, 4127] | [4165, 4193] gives 1.08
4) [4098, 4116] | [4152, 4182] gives 1.05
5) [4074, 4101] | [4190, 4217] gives 1.04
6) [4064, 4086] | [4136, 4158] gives 1.05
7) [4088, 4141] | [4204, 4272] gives 1.07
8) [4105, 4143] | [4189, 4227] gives 1.05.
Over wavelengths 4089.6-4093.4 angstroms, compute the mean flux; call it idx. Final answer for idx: 12.3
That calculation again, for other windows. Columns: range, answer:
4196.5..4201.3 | 10.6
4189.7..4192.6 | 11.2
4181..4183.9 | 11.1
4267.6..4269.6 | 11.4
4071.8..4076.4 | 11.6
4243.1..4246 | 10.9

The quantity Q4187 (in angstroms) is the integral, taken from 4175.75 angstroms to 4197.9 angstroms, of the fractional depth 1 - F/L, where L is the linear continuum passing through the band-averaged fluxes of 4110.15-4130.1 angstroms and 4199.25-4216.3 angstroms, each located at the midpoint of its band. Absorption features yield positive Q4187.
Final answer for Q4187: 0.7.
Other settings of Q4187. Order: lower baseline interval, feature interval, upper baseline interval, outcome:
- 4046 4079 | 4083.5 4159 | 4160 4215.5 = 2.5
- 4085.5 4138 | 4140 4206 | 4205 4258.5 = 0.2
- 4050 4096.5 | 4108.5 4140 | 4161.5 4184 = 1.0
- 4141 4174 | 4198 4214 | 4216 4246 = 0.4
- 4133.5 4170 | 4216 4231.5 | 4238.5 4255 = -0.1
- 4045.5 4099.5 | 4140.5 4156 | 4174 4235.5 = 0.2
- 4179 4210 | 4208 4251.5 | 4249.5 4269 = 0.1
